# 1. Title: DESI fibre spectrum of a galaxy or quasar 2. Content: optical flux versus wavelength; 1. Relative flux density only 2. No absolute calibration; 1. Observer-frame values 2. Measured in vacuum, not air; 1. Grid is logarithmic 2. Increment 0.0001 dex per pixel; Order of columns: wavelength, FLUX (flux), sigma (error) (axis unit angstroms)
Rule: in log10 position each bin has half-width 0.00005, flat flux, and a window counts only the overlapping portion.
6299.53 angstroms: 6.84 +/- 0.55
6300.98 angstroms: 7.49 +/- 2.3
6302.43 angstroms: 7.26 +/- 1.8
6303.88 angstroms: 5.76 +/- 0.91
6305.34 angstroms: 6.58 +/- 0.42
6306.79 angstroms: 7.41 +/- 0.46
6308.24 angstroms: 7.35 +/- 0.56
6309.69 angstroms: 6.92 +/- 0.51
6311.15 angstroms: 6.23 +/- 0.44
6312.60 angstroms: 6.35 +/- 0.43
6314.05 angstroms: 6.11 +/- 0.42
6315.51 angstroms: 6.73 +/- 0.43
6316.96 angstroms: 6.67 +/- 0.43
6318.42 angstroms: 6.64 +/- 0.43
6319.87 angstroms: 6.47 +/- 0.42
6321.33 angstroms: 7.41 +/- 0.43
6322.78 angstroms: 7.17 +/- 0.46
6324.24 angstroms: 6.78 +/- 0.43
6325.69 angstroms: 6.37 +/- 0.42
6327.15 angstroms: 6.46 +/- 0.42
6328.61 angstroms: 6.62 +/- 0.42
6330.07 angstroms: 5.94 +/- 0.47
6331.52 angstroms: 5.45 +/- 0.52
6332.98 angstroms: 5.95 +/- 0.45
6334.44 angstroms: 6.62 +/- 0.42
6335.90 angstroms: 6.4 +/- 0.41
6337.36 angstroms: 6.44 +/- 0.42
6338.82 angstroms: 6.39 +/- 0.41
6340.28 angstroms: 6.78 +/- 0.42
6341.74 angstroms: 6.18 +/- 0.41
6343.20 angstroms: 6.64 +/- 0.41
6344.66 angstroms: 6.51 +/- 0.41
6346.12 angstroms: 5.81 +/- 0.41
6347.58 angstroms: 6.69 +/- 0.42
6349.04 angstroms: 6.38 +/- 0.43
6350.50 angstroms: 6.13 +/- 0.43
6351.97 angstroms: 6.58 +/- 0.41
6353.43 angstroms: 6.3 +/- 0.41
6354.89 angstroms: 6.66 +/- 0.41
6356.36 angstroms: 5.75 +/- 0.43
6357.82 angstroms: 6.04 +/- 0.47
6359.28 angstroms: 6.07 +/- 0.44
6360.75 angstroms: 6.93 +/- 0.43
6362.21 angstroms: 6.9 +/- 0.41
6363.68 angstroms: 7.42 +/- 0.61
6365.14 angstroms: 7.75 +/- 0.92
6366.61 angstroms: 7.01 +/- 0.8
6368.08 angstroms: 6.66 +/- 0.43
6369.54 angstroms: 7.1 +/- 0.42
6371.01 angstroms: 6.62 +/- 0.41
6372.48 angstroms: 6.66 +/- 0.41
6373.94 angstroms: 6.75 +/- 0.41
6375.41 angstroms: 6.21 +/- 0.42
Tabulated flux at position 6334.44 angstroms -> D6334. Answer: 6.62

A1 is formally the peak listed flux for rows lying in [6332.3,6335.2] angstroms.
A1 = 6.62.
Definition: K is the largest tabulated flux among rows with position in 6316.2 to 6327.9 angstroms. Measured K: 7.41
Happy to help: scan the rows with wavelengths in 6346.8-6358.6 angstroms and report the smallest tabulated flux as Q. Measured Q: 5.75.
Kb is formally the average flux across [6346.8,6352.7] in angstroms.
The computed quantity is 6.44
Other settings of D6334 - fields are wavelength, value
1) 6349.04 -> 6.38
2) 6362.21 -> 6.9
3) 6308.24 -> 7.35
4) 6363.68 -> 7.42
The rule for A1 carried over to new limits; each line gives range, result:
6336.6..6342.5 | 6.78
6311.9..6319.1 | 6.73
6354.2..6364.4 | 7.42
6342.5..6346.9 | 6.64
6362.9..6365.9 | 7.75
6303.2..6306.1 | 6.58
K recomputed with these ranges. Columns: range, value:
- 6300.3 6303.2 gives 7.49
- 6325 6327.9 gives 6.46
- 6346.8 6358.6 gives 6.69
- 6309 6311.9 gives 6.92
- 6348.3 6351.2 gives 6.38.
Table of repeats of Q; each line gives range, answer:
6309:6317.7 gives 6.11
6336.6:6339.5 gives 6.39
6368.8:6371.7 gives 6.62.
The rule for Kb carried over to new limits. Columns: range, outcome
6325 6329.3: 6.47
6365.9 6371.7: 6.85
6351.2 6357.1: 6.32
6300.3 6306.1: 6.77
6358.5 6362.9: 6.63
